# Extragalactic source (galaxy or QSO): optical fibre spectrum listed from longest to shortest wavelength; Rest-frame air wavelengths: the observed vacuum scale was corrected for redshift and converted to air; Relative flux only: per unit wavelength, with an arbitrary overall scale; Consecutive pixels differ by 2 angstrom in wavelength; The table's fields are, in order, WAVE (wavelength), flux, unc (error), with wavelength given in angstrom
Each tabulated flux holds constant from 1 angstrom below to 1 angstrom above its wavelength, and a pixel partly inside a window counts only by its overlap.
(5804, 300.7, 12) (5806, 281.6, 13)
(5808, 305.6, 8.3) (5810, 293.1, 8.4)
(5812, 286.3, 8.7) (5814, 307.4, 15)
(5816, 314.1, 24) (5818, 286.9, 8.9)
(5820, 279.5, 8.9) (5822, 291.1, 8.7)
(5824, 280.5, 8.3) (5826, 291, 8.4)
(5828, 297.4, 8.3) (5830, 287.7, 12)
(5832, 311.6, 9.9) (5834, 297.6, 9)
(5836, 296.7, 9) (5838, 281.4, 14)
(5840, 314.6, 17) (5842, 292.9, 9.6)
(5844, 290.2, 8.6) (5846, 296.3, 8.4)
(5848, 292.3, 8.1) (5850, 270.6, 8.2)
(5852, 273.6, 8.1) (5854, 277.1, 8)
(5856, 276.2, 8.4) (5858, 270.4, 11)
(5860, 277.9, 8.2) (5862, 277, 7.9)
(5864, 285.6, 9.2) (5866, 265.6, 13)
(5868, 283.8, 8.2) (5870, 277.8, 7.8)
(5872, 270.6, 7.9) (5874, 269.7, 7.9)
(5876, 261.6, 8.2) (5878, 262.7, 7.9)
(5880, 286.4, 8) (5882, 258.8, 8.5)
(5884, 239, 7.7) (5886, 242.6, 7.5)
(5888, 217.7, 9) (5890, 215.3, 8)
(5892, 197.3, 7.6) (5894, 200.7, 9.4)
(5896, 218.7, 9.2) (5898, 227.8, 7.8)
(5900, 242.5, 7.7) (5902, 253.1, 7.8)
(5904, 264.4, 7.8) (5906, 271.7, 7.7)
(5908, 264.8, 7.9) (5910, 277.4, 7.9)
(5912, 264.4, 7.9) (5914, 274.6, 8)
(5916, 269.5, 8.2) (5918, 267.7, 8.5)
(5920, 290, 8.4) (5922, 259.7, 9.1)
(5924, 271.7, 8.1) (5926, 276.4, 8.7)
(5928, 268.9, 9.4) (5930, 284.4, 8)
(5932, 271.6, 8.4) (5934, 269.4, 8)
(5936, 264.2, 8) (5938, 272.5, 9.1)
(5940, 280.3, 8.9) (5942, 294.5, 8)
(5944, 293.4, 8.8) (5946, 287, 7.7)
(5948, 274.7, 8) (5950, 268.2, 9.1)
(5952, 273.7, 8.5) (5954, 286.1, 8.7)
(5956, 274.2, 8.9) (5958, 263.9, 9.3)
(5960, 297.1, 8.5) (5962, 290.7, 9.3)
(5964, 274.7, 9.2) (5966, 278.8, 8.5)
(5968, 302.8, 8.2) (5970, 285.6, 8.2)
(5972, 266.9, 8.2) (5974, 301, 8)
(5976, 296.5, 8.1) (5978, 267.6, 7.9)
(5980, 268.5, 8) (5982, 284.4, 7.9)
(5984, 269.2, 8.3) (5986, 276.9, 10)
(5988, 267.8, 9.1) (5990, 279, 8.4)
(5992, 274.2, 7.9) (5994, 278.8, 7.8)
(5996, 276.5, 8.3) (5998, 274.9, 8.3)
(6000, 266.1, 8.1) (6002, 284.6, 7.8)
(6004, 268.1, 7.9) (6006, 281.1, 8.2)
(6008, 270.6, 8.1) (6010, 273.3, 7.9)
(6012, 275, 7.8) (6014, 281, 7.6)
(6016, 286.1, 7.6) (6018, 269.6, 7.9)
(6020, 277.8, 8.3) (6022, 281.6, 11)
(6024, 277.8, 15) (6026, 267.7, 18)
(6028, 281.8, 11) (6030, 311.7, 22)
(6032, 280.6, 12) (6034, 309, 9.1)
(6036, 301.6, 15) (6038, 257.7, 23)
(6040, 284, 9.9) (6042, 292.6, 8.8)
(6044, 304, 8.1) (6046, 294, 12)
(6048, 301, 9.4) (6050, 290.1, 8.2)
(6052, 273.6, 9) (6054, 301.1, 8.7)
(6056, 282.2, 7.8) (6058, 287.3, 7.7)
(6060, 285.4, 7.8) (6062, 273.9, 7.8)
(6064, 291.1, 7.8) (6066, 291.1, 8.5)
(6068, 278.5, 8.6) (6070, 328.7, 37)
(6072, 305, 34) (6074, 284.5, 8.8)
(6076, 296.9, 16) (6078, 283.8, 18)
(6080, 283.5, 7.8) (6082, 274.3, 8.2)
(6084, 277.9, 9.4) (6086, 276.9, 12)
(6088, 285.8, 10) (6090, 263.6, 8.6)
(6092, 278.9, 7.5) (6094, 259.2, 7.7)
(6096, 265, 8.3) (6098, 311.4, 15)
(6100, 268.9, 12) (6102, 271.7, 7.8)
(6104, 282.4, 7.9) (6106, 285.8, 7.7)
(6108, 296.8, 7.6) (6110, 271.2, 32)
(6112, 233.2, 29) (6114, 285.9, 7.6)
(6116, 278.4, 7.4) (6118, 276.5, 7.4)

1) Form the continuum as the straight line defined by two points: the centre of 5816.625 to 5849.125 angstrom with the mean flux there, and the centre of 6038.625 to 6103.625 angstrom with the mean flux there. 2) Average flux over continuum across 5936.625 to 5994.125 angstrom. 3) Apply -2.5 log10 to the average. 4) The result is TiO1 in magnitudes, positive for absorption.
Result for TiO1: 0.03 mag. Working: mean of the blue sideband 293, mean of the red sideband 286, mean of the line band 280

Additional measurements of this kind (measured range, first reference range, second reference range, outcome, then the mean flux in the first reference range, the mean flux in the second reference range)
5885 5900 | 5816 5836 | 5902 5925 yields 0.249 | 293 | 270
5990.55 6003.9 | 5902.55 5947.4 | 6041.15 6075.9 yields 0.033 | 274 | 292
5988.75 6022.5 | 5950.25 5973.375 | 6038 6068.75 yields 0.031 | 281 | 288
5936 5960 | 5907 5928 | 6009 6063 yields -0.016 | 271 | 285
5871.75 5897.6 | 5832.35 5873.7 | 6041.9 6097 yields 0.181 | 284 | 286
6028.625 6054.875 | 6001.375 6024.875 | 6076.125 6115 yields -0.058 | 277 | 277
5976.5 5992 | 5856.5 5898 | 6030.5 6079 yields 0.008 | 254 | 291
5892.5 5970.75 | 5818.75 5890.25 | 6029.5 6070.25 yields 0.049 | 277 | 290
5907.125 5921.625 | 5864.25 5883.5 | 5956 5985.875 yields 0.012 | 271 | 282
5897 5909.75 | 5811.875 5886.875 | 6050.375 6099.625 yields 0.111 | 282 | 285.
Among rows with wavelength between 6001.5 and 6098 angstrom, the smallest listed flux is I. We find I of 257.7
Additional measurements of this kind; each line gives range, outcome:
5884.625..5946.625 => 197.3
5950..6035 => 263.9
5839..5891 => 215.3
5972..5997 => 266.9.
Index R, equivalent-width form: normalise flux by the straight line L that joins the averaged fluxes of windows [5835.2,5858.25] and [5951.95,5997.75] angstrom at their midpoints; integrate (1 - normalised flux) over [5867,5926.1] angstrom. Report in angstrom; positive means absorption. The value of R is 5.9 angstrom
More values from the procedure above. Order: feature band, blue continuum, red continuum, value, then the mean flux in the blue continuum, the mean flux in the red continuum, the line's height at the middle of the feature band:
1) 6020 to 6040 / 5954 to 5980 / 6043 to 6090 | 0.1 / 283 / 289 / 287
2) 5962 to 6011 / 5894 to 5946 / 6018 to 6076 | 0.0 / 267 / 289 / 278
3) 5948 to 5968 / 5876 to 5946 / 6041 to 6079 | -0.7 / 260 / 292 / 270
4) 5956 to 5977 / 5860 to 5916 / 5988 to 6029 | -1.3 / 255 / 276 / 269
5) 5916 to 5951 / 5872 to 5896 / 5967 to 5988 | -1.8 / 241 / 281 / 262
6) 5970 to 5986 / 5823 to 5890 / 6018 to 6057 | 0.3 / 277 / 287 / 284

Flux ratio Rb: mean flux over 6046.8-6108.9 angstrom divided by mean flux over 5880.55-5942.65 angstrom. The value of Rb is 1.1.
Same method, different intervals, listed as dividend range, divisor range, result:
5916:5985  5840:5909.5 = 1.06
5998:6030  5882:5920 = 1.12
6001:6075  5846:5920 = 1.10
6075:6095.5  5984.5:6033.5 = 1.00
